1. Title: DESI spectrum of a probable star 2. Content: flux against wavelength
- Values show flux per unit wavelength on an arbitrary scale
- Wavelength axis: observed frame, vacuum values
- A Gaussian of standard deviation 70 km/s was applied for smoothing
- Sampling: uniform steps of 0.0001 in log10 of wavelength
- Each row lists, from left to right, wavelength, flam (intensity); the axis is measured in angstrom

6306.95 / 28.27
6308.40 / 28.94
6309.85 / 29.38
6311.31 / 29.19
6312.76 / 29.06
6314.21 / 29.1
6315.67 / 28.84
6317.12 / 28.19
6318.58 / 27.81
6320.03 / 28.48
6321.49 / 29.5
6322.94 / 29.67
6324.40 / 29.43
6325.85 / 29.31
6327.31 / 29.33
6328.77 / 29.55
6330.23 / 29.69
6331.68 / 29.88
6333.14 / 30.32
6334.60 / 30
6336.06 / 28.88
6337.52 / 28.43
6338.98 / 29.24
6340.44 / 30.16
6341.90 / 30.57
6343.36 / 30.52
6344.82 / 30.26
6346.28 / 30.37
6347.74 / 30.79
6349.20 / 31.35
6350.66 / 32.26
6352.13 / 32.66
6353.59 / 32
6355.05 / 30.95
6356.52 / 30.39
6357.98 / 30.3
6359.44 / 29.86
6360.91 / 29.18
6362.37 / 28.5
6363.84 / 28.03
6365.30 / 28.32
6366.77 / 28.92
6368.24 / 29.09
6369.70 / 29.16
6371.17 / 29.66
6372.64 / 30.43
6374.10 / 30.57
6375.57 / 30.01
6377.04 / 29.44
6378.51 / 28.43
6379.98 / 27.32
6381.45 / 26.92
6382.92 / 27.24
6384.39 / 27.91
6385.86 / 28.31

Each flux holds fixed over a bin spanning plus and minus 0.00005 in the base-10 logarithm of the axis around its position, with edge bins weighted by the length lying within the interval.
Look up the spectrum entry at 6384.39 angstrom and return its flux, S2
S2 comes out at 27.91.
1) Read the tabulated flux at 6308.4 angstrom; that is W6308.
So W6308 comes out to 28.94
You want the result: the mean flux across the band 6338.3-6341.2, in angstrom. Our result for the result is 29.7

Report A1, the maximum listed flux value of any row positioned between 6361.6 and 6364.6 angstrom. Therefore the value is 28.5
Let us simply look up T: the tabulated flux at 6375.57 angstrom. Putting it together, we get 30.01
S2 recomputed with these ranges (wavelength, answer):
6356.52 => 30.39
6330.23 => 29.69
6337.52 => 28.43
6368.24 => 29.09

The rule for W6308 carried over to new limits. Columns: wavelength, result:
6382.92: 27.24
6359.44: 29.86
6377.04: 29.44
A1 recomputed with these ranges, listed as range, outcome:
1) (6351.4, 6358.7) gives 32.66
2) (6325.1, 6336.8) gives 30.32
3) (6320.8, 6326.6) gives 29.67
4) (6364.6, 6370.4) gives 29.16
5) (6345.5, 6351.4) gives 32.26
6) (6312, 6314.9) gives 29.1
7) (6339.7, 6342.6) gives 30.57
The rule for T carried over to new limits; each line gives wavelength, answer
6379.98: 27.32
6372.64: 30.43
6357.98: 30.3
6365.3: 28.32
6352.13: 32.66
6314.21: 29.1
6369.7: 29.16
